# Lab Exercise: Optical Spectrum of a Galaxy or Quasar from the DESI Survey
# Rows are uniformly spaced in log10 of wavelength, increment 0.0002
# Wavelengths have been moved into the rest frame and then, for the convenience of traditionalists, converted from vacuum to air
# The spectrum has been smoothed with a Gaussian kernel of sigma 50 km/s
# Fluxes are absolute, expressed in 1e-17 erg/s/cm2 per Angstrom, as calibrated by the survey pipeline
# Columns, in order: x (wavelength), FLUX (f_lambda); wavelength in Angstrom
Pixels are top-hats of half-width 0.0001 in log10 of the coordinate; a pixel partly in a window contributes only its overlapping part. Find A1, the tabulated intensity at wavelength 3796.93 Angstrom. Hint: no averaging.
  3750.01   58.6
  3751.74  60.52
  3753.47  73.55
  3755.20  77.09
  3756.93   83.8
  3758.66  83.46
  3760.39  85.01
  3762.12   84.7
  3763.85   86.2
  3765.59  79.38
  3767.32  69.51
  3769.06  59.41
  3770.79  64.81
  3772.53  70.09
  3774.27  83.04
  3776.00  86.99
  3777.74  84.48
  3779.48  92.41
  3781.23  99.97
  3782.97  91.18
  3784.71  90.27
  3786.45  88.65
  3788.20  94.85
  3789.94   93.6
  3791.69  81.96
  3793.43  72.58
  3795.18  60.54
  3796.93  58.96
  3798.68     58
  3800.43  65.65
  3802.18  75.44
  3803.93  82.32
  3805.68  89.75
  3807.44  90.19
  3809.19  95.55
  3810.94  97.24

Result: 58.96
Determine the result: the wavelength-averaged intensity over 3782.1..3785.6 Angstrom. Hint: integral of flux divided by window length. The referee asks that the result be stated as 90.9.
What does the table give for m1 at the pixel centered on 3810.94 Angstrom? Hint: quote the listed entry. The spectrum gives 97.24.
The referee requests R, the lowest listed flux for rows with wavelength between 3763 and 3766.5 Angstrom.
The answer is 79.38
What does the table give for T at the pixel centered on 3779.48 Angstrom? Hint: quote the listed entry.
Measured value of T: 92.41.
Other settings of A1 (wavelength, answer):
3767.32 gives 69.51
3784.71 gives 90.27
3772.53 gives 70.09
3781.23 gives 99.97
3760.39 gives 85.01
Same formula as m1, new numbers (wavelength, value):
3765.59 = 79.38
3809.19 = 95.55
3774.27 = 83.04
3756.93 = 83.8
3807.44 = 90.19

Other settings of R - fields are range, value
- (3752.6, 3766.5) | 73.55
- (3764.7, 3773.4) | 59.41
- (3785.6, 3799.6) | 58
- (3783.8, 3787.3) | 88.65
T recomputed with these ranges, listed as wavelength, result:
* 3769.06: 59.41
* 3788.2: 94.85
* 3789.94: 93.6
